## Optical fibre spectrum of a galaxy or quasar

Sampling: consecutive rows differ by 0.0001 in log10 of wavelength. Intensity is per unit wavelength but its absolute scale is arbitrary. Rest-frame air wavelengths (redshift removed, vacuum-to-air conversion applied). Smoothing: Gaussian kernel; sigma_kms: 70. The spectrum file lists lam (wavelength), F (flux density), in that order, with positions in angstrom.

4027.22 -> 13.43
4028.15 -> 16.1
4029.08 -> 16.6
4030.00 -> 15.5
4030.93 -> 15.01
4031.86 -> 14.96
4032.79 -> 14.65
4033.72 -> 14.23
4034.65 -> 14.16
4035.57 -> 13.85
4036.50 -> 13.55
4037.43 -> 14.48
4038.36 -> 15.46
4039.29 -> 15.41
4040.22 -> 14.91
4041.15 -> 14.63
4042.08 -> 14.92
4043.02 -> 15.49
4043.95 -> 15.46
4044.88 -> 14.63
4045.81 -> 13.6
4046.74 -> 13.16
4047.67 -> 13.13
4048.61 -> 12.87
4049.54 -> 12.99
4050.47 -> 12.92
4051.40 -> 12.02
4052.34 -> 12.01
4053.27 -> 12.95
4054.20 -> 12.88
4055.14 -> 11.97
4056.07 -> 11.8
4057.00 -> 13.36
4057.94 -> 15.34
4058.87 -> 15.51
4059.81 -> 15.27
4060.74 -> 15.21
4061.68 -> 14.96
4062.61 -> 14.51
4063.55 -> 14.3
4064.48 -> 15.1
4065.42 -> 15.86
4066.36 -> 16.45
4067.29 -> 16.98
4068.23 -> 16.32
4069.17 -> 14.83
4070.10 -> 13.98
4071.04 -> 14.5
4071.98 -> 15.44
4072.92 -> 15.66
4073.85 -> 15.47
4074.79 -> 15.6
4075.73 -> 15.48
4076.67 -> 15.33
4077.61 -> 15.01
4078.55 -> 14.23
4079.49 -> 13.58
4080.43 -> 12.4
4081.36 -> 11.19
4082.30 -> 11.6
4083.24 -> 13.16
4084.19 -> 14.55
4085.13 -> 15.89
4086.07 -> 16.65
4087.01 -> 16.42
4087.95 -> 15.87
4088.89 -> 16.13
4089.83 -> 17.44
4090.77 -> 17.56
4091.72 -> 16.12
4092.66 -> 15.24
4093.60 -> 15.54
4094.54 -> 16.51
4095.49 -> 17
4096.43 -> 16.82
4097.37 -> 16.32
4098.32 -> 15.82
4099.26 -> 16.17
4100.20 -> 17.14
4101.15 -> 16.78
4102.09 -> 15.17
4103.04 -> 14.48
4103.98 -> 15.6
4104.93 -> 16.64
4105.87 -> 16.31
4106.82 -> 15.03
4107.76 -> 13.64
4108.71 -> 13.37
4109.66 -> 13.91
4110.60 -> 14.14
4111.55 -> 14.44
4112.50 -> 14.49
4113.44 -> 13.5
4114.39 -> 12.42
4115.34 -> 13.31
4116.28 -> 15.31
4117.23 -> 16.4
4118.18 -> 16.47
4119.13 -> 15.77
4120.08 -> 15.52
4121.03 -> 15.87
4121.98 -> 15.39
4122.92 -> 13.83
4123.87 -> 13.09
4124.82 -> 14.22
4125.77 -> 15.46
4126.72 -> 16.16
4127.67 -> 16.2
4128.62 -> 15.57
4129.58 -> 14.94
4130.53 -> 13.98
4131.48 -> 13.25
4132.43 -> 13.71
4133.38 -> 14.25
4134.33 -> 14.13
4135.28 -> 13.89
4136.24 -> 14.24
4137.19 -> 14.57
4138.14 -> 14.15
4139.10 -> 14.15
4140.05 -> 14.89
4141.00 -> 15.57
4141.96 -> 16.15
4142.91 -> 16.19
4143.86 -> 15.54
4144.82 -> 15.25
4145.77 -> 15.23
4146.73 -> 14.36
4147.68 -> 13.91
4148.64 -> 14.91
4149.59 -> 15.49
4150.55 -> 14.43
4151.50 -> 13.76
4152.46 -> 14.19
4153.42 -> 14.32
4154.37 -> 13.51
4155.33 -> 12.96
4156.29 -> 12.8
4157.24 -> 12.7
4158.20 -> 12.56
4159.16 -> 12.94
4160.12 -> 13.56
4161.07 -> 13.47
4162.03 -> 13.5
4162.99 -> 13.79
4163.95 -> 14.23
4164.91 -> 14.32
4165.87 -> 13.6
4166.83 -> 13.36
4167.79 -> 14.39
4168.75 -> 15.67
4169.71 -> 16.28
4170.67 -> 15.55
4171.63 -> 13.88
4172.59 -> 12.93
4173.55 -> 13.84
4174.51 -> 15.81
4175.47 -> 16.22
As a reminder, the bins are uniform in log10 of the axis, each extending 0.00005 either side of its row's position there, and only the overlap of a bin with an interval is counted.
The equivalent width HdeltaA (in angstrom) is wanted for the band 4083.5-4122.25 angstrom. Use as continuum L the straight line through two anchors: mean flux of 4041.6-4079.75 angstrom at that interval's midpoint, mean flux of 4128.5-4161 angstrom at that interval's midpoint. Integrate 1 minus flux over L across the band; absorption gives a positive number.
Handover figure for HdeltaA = -3.2 angstrom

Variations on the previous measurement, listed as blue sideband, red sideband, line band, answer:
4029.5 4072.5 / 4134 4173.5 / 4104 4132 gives -0.9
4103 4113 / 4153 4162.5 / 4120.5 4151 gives -1.9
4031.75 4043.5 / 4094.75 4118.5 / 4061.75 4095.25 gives -0.4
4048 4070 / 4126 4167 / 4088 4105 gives -2.4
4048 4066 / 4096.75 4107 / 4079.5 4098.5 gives 0.0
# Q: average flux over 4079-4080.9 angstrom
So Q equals 13.1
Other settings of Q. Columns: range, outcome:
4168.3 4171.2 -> 15.8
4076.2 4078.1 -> 15.1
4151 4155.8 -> 13.8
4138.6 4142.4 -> 15.1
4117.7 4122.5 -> 15.8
